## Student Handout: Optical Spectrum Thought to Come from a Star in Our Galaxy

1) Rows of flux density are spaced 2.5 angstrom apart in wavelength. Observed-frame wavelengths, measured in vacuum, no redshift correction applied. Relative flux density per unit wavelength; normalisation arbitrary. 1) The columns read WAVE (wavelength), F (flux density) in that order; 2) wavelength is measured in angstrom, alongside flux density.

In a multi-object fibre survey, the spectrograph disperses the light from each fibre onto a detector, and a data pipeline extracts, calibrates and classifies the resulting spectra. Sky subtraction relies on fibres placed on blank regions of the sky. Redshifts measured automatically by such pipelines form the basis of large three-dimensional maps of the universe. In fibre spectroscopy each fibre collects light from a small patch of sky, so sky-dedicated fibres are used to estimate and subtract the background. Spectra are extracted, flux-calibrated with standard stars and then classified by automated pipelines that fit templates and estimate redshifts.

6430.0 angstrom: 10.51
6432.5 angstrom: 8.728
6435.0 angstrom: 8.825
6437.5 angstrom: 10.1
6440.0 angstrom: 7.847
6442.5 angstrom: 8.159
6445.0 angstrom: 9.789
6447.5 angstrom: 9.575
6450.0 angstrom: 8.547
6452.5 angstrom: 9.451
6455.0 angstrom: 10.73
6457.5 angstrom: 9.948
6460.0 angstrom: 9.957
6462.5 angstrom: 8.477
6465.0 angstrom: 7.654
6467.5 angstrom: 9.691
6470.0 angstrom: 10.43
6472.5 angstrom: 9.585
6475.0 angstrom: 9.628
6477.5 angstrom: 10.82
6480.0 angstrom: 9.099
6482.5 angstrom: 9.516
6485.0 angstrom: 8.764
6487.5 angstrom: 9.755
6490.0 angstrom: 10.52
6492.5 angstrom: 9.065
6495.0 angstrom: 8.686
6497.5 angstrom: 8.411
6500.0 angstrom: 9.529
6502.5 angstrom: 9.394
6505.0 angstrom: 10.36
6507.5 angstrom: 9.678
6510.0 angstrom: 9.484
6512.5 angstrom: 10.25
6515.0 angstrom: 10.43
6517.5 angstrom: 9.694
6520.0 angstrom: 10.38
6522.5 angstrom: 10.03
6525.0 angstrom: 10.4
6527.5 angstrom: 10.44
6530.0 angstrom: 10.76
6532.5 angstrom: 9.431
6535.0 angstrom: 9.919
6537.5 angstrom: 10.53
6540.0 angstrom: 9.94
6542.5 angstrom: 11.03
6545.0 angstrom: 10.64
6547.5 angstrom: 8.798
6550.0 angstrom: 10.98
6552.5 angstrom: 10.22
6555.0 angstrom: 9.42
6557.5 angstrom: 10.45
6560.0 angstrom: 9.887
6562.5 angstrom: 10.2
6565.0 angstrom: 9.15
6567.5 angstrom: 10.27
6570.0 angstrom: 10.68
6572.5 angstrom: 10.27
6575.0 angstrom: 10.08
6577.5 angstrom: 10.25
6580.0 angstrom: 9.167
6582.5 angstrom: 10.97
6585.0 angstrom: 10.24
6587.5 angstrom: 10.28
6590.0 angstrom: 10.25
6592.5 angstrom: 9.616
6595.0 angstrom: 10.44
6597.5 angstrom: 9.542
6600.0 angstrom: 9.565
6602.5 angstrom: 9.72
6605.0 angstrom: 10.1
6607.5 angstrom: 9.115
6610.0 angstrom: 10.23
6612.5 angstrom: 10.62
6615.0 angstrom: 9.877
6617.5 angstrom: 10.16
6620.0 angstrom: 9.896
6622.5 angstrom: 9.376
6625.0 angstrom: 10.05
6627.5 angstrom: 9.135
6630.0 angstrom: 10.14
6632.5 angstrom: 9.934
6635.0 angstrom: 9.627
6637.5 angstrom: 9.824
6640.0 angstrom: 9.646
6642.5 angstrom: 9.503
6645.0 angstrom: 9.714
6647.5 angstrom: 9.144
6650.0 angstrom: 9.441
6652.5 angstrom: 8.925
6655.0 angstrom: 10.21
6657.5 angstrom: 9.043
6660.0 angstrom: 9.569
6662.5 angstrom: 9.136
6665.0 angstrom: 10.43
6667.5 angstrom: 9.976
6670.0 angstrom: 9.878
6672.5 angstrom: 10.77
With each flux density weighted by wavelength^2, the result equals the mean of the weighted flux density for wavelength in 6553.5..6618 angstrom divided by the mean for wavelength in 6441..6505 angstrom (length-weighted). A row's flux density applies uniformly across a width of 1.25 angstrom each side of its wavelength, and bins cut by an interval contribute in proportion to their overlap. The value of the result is 1.10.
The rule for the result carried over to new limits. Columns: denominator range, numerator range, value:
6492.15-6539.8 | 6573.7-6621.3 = 1.04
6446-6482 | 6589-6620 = 1.09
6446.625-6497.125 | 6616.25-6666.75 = 1.07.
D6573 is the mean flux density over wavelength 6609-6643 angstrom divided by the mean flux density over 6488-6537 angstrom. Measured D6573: 1.0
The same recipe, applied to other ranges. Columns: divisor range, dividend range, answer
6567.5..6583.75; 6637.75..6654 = 0.92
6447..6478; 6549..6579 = 1.06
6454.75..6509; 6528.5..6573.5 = 1.07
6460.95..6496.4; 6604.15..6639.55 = 1.05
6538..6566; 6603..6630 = 0.98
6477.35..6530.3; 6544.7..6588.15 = 1.03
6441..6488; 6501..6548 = 1.07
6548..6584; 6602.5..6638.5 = 0.97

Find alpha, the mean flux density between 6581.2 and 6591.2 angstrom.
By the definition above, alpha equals 10.4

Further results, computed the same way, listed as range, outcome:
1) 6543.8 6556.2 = 10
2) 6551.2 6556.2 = 9.84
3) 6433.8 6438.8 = 9.45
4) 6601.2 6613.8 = 9.96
